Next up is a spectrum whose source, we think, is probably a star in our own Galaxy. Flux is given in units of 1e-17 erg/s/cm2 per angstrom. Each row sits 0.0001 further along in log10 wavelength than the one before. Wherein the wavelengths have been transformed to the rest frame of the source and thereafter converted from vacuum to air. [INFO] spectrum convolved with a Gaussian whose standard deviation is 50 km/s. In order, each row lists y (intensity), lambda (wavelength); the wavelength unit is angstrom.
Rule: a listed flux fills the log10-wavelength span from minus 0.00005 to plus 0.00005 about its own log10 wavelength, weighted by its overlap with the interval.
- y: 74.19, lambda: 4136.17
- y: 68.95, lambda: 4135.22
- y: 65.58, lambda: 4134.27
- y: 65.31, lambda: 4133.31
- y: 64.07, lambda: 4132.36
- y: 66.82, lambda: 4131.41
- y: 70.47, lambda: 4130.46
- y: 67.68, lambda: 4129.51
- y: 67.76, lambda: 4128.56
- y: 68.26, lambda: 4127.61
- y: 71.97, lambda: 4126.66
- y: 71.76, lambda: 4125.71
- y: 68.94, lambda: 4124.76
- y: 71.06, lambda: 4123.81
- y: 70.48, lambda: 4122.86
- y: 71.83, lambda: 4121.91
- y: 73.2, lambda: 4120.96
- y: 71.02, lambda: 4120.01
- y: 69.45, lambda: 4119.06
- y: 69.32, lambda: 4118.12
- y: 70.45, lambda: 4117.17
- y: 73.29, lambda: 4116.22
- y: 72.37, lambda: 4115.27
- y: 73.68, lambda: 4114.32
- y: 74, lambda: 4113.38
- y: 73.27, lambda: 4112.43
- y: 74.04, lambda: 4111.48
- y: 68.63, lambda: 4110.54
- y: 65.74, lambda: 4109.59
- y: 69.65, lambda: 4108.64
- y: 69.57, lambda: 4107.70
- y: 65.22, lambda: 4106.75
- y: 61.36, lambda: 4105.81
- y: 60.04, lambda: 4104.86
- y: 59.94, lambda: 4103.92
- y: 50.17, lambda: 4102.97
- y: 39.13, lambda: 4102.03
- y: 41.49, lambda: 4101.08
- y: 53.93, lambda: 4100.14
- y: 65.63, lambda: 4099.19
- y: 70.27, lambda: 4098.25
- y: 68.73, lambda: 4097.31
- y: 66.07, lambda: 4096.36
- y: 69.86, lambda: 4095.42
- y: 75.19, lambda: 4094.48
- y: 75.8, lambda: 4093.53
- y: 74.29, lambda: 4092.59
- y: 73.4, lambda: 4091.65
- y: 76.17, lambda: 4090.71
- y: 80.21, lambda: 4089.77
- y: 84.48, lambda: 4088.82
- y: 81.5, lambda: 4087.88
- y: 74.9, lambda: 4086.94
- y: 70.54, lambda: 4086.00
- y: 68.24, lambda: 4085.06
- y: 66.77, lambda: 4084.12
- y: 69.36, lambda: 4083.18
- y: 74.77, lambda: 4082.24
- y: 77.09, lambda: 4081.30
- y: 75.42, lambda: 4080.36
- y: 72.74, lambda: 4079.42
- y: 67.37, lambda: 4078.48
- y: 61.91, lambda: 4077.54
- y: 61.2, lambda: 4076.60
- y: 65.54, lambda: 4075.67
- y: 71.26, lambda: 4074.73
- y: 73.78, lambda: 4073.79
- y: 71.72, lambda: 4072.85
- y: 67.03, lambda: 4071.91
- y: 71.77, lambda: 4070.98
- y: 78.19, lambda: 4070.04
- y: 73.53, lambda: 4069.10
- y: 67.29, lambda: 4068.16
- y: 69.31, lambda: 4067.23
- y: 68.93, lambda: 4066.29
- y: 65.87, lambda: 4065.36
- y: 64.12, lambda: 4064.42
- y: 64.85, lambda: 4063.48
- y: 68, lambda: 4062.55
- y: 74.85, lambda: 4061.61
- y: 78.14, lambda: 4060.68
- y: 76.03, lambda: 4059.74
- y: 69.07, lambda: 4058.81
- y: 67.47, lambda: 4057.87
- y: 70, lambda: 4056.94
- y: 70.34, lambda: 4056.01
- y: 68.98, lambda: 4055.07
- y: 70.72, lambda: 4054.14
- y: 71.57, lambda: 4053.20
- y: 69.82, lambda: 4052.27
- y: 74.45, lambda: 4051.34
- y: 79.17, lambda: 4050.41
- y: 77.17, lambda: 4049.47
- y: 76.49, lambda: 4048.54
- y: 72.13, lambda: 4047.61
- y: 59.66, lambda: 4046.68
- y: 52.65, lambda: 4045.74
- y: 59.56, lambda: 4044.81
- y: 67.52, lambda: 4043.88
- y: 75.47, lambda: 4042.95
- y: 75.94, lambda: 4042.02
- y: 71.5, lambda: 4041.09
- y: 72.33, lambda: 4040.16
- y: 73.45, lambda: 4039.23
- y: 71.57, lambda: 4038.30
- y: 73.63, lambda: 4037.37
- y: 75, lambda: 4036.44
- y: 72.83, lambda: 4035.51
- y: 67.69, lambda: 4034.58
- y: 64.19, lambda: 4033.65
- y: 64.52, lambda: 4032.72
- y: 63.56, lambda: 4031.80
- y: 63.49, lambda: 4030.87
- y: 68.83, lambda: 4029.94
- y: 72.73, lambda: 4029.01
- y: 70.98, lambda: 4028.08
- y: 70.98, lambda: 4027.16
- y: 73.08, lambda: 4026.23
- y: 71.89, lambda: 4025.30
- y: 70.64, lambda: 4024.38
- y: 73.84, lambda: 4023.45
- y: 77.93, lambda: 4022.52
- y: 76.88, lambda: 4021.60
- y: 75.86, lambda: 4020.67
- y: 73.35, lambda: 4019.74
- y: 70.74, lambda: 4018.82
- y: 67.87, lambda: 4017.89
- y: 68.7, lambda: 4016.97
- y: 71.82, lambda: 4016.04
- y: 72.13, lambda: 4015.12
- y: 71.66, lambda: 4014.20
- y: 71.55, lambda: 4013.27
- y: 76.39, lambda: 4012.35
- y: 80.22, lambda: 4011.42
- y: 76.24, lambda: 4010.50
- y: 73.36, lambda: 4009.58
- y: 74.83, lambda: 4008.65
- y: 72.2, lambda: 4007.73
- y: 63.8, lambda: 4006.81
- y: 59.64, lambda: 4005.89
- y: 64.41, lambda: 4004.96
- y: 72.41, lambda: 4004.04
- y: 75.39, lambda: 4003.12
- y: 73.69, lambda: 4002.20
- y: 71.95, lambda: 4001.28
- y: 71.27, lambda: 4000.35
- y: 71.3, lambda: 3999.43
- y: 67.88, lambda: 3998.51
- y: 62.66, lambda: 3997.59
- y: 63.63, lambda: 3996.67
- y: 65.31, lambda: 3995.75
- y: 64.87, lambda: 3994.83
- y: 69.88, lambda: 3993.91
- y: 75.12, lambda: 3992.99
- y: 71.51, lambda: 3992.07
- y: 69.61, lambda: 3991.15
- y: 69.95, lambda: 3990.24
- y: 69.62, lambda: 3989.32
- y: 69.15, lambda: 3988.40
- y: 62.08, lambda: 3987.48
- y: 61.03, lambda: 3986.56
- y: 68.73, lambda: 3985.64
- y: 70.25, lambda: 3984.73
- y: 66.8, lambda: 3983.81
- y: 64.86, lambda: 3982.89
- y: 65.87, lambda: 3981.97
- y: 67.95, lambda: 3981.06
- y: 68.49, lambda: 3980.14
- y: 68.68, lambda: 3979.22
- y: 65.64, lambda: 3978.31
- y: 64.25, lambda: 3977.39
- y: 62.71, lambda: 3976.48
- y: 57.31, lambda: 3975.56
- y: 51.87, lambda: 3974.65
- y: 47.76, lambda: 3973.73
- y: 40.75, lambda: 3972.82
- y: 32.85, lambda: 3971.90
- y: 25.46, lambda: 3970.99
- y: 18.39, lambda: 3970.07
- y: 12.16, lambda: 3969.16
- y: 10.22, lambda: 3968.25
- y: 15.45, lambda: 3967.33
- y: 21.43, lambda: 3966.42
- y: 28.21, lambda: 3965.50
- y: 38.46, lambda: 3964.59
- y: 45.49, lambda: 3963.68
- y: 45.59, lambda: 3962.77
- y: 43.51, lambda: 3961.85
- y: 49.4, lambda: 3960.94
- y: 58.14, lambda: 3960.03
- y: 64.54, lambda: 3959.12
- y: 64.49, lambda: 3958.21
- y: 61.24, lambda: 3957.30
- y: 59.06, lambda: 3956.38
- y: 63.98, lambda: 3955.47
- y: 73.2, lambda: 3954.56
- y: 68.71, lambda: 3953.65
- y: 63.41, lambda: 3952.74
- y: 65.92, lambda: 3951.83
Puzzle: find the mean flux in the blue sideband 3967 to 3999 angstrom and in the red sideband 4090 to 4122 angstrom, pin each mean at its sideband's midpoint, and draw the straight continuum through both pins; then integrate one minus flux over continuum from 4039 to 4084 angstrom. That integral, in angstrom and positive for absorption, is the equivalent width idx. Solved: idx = -4.8 angstrom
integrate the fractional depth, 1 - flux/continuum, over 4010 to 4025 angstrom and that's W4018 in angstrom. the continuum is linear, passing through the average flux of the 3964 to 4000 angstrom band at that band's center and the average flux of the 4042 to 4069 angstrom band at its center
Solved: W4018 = -2.7 angstrom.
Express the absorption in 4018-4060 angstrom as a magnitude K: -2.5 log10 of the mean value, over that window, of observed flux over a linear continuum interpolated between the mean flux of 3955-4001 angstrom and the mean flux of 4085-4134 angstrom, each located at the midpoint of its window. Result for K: -0.15 mag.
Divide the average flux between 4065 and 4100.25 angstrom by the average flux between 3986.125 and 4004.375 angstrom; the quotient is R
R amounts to 1.03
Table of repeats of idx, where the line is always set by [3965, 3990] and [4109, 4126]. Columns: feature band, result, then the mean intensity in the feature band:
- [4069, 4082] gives -1.1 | 70.6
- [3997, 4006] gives -2.6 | 69.3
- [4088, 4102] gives -0.3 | 69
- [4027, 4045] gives -3.3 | 70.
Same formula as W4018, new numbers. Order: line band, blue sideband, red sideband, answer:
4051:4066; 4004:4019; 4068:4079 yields -0.1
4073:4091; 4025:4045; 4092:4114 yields -1.5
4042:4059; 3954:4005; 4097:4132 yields -2.0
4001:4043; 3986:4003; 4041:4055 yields -1.3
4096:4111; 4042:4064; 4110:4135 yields 2.0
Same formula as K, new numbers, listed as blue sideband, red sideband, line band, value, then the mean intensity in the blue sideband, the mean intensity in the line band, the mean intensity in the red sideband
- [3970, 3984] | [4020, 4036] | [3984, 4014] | -0.13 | 55.1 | 69.7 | 70.6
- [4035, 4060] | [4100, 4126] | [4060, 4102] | -0.02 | 70.9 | 70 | 66.3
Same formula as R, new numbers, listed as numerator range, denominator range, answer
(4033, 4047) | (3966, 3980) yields 1.70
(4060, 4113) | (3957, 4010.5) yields 1.18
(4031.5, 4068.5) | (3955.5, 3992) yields 1.34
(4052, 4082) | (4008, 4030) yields 0.96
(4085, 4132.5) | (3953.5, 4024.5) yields 1.12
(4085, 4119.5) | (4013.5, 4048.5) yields 0.97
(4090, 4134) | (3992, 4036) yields 0.96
